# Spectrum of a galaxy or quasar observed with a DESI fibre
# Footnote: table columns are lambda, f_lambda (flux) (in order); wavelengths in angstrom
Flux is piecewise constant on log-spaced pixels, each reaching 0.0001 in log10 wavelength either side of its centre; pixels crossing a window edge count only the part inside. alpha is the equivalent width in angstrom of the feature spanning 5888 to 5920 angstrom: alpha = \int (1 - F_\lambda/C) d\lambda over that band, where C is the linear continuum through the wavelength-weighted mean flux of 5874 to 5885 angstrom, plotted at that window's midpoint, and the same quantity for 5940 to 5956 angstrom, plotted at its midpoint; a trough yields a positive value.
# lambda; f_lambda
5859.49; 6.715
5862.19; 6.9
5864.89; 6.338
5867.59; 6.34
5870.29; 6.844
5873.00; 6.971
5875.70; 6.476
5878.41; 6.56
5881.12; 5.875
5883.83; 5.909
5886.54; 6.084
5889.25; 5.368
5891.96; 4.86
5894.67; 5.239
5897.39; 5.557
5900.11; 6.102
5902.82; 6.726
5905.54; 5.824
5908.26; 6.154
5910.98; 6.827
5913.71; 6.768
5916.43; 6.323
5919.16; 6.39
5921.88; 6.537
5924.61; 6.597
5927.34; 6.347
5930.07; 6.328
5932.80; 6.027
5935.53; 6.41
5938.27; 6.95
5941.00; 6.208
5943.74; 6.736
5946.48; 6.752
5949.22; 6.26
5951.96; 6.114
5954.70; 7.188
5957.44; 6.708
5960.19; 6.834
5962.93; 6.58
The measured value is 1.7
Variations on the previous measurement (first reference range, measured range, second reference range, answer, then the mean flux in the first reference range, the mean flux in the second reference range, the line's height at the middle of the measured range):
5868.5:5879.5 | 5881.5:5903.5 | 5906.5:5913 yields 2.92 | 6.7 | 6.47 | 6.58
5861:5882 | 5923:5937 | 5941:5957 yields 0.48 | 6.55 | 6.58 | 6.57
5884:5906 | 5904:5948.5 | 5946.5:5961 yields -1.77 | 5.73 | 6.62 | 6.2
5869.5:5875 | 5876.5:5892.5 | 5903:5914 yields 2.05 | 6.86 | 6.39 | 6.7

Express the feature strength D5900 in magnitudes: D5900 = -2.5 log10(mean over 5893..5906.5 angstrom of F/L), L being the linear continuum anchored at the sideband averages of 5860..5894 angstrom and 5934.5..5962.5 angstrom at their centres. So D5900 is 0.08 mag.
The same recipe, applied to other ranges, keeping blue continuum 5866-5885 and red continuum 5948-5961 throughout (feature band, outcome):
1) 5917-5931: 0.02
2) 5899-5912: 0.03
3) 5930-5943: 0.03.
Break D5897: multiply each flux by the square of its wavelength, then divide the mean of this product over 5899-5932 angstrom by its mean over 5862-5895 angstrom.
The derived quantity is 1.06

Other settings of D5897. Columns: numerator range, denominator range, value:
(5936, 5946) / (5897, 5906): 1.09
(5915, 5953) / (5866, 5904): 1.08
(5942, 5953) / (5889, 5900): 1.23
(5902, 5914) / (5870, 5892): 1.05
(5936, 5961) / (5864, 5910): 1.11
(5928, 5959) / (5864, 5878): 1.01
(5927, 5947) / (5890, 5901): 1.21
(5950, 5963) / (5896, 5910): 1.12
